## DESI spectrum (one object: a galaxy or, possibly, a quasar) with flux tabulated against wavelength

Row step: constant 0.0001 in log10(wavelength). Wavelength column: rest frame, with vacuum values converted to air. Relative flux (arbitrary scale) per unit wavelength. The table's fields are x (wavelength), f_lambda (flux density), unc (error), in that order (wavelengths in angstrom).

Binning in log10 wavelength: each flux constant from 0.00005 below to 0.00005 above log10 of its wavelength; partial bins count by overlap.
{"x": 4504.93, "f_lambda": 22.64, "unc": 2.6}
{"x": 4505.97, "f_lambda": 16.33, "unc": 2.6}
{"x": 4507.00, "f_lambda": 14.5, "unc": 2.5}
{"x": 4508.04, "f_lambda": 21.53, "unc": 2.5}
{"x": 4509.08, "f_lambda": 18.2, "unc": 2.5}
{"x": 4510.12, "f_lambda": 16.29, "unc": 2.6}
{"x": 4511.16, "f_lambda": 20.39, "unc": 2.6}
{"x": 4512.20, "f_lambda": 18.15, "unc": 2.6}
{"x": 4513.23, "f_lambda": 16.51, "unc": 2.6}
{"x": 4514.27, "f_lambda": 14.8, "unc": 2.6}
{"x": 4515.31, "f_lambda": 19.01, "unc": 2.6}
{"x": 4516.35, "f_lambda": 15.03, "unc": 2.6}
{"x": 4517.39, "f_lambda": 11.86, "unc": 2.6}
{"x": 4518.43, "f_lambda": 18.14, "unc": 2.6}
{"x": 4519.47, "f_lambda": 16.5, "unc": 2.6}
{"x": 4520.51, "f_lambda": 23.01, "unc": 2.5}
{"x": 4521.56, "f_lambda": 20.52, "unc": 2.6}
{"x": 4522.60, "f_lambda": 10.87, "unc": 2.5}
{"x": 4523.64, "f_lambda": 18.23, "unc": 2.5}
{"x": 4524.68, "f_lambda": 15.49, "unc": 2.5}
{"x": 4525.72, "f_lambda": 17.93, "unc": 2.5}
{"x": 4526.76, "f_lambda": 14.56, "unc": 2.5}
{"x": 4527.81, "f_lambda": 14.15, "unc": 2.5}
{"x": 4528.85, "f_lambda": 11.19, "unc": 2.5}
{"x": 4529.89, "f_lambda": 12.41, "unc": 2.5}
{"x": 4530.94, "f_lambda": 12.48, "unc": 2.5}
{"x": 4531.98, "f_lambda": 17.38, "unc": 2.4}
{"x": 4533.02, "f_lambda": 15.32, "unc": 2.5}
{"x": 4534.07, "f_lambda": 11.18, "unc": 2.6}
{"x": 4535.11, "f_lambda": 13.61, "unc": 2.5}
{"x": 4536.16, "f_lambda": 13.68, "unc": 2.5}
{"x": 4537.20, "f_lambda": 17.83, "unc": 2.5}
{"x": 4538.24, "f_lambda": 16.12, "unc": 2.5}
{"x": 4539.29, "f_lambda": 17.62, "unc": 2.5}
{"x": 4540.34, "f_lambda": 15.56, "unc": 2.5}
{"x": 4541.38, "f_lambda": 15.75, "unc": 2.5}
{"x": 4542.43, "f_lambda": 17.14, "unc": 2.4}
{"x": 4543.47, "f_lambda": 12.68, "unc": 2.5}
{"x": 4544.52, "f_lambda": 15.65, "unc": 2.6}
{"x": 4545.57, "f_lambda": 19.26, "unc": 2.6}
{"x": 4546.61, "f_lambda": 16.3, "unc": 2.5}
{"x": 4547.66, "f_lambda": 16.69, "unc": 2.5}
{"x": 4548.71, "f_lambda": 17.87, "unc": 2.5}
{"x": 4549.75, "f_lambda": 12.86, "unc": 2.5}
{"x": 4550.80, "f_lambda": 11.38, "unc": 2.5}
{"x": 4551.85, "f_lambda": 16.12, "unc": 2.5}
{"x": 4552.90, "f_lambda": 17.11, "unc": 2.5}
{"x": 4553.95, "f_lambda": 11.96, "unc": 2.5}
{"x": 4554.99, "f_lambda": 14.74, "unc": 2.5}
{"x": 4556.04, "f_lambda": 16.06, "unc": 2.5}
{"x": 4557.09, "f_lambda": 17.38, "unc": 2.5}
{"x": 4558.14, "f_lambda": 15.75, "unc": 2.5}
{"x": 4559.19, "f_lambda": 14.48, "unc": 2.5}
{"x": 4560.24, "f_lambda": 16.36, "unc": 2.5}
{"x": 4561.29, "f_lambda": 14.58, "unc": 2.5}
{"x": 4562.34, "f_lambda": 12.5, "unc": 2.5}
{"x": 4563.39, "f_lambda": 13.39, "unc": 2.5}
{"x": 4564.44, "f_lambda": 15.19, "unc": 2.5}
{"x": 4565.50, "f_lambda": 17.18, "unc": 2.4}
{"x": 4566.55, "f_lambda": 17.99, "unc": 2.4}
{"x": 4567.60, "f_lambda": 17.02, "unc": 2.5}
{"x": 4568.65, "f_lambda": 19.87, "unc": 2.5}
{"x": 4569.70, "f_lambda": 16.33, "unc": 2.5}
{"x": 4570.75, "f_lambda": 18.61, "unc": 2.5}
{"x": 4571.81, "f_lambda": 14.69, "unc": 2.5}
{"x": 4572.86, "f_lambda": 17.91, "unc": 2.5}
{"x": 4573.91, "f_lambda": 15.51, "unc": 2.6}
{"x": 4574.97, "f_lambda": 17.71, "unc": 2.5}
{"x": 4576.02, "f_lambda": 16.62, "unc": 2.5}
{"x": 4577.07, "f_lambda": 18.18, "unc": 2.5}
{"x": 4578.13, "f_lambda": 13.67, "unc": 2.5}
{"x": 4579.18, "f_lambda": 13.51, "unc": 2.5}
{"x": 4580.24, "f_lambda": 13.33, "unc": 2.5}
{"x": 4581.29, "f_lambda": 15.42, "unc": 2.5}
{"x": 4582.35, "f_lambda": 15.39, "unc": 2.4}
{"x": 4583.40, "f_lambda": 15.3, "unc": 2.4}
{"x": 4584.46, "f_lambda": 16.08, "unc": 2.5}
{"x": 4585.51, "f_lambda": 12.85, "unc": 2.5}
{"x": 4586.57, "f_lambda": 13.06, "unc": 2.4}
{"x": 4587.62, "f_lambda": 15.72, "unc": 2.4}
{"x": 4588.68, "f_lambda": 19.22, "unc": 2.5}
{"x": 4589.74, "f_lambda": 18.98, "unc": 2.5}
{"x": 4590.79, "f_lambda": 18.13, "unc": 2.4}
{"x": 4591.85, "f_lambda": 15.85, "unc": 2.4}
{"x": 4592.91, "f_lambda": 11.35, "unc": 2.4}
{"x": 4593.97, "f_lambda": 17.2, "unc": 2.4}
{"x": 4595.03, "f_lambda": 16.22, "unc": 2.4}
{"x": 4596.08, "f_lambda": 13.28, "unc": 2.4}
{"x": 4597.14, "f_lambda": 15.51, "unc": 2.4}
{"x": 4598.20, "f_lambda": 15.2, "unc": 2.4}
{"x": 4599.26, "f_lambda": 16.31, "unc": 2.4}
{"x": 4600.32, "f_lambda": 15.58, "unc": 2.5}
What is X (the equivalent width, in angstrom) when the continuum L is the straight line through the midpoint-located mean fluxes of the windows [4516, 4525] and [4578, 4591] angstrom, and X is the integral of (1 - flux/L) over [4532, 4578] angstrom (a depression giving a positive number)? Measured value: 0.5 angstrom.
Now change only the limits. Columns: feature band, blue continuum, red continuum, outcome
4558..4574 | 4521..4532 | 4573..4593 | -0.65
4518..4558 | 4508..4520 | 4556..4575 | 2.53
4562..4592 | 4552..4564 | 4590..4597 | -1.59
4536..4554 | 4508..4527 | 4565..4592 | 1.07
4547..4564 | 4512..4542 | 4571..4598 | 0.75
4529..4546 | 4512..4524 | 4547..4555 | 0.58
